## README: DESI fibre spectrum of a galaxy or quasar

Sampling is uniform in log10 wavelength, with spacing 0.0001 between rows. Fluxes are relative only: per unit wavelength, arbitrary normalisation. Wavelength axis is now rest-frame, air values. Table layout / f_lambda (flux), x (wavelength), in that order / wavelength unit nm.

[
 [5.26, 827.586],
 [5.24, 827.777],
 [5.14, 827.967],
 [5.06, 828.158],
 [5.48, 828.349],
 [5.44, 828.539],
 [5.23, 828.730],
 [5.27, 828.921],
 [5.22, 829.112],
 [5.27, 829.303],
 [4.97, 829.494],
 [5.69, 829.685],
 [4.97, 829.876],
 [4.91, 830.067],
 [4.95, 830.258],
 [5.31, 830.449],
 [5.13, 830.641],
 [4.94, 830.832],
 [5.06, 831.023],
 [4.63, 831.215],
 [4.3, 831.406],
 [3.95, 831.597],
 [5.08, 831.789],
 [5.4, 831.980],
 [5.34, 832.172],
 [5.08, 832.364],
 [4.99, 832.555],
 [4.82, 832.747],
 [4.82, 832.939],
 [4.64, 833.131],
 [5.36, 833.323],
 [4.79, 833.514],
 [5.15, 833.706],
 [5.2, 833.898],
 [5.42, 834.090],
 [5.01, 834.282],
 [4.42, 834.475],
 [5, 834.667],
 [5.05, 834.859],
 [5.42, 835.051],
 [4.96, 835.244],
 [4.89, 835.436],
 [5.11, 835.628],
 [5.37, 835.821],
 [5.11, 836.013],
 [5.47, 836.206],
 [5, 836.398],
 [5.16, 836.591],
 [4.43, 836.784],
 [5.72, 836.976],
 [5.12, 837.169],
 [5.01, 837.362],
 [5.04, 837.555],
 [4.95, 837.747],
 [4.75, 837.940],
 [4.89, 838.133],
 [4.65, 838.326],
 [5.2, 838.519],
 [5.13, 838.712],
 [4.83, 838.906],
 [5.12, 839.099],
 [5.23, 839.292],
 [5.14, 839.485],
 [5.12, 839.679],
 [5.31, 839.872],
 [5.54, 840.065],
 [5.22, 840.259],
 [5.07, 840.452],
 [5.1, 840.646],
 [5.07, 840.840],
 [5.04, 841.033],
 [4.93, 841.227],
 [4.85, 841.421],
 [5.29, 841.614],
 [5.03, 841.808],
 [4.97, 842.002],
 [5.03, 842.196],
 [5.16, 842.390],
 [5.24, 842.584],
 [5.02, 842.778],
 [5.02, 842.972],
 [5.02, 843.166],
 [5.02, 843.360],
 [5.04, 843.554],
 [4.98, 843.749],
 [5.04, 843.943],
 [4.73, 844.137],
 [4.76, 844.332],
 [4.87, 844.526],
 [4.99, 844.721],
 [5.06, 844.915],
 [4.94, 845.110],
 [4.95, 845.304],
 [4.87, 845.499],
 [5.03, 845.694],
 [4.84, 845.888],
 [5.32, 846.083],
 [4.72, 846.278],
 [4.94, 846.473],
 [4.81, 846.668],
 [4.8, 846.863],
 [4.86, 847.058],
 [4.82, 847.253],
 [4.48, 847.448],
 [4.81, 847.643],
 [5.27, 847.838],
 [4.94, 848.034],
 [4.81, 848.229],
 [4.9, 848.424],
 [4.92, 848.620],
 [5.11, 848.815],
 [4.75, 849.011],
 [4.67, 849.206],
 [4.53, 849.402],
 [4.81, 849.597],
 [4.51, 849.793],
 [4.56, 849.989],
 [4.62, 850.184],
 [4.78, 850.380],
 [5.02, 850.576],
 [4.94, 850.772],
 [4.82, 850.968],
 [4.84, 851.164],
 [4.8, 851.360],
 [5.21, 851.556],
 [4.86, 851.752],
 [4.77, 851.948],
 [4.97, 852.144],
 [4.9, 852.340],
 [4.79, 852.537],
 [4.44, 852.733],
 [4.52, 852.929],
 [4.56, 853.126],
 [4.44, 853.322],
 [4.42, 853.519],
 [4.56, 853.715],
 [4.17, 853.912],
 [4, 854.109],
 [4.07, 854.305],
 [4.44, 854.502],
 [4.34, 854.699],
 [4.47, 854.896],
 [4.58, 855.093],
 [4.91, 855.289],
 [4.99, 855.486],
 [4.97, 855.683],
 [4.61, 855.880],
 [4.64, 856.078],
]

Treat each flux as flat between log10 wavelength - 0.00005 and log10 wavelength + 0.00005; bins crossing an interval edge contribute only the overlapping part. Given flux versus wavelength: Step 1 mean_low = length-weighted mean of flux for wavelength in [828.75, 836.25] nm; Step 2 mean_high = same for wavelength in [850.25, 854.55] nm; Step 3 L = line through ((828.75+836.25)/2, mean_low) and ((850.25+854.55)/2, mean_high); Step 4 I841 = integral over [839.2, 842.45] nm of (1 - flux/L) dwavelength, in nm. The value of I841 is -0.16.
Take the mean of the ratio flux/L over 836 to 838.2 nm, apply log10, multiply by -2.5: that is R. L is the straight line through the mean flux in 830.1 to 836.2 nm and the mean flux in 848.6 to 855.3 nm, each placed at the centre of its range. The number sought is -0.03 mag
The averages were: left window 5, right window 4.65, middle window 5.05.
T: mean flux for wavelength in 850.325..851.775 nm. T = 4.91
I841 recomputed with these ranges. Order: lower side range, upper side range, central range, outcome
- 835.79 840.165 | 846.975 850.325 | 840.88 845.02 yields -0.045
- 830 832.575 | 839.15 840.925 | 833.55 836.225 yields -0.028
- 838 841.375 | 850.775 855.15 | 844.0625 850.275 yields -0.044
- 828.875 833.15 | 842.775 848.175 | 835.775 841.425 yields -0.149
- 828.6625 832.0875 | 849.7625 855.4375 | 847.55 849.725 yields -0.073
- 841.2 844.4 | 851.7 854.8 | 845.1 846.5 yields -0.024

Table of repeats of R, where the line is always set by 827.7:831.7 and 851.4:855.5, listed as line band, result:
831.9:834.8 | -0.01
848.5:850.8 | -0.02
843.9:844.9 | -0.03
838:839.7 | -0.03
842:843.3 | -0.06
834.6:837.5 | -0.04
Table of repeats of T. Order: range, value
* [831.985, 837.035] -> 5.07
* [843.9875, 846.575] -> 4.93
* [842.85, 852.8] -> 4.87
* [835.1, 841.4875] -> 5.08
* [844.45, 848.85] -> 4.91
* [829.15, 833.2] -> 4.97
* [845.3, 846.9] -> 4.92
